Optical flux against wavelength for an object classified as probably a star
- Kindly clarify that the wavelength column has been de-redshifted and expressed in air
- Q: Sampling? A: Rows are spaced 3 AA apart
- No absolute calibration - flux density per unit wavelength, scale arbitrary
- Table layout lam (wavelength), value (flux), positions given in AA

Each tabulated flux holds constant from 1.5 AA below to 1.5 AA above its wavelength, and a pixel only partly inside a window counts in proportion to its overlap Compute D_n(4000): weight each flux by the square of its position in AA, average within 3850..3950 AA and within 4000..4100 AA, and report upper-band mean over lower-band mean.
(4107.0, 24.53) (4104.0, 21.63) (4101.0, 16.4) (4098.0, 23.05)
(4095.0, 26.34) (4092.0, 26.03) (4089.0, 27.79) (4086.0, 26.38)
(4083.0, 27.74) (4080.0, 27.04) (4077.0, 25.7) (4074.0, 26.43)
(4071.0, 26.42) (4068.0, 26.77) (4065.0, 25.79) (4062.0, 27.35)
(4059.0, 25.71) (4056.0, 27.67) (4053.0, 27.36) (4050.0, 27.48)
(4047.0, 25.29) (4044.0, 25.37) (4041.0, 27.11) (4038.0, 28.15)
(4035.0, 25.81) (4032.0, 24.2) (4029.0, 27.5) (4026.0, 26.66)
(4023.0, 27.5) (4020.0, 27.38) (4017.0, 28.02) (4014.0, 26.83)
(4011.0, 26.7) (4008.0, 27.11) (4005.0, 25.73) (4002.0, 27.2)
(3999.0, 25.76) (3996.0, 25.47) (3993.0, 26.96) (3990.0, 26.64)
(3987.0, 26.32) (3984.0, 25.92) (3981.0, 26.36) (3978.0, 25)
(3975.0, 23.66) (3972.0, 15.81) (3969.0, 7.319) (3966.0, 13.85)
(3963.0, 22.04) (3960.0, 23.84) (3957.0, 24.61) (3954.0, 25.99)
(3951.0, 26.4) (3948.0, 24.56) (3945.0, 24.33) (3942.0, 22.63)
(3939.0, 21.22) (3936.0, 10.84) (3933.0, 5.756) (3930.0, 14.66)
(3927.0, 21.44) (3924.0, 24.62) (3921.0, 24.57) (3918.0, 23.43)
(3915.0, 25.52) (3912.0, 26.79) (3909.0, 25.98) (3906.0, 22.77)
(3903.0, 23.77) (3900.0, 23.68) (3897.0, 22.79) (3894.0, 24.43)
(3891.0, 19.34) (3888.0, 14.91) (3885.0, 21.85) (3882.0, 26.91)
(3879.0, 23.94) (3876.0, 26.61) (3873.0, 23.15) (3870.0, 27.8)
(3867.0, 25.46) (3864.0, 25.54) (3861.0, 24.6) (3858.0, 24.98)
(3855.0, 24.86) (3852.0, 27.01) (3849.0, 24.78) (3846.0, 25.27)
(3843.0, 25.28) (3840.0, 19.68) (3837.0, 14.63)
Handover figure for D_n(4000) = 1.26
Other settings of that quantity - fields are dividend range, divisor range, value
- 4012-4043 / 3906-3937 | 1.38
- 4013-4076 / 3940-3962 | 1.14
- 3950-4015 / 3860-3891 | 1.06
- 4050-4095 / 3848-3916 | 1.22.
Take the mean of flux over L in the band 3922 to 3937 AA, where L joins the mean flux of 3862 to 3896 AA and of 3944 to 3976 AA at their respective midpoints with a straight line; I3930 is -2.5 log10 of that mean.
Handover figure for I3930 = 0.35 mag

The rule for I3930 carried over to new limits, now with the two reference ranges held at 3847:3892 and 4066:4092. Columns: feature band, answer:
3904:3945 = 0.18 mag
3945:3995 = 0.11 mag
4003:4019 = -0.04 mag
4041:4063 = -0.01 mag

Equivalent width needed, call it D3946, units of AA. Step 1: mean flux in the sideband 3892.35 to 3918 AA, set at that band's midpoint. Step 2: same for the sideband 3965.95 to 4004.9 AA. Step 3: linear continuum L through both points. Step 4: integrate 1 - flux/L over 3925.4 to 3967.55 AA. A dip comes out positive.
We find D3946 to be 6.4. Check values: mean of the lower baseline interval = 24.4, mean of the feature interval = 20.2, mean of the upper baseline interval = 23.2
